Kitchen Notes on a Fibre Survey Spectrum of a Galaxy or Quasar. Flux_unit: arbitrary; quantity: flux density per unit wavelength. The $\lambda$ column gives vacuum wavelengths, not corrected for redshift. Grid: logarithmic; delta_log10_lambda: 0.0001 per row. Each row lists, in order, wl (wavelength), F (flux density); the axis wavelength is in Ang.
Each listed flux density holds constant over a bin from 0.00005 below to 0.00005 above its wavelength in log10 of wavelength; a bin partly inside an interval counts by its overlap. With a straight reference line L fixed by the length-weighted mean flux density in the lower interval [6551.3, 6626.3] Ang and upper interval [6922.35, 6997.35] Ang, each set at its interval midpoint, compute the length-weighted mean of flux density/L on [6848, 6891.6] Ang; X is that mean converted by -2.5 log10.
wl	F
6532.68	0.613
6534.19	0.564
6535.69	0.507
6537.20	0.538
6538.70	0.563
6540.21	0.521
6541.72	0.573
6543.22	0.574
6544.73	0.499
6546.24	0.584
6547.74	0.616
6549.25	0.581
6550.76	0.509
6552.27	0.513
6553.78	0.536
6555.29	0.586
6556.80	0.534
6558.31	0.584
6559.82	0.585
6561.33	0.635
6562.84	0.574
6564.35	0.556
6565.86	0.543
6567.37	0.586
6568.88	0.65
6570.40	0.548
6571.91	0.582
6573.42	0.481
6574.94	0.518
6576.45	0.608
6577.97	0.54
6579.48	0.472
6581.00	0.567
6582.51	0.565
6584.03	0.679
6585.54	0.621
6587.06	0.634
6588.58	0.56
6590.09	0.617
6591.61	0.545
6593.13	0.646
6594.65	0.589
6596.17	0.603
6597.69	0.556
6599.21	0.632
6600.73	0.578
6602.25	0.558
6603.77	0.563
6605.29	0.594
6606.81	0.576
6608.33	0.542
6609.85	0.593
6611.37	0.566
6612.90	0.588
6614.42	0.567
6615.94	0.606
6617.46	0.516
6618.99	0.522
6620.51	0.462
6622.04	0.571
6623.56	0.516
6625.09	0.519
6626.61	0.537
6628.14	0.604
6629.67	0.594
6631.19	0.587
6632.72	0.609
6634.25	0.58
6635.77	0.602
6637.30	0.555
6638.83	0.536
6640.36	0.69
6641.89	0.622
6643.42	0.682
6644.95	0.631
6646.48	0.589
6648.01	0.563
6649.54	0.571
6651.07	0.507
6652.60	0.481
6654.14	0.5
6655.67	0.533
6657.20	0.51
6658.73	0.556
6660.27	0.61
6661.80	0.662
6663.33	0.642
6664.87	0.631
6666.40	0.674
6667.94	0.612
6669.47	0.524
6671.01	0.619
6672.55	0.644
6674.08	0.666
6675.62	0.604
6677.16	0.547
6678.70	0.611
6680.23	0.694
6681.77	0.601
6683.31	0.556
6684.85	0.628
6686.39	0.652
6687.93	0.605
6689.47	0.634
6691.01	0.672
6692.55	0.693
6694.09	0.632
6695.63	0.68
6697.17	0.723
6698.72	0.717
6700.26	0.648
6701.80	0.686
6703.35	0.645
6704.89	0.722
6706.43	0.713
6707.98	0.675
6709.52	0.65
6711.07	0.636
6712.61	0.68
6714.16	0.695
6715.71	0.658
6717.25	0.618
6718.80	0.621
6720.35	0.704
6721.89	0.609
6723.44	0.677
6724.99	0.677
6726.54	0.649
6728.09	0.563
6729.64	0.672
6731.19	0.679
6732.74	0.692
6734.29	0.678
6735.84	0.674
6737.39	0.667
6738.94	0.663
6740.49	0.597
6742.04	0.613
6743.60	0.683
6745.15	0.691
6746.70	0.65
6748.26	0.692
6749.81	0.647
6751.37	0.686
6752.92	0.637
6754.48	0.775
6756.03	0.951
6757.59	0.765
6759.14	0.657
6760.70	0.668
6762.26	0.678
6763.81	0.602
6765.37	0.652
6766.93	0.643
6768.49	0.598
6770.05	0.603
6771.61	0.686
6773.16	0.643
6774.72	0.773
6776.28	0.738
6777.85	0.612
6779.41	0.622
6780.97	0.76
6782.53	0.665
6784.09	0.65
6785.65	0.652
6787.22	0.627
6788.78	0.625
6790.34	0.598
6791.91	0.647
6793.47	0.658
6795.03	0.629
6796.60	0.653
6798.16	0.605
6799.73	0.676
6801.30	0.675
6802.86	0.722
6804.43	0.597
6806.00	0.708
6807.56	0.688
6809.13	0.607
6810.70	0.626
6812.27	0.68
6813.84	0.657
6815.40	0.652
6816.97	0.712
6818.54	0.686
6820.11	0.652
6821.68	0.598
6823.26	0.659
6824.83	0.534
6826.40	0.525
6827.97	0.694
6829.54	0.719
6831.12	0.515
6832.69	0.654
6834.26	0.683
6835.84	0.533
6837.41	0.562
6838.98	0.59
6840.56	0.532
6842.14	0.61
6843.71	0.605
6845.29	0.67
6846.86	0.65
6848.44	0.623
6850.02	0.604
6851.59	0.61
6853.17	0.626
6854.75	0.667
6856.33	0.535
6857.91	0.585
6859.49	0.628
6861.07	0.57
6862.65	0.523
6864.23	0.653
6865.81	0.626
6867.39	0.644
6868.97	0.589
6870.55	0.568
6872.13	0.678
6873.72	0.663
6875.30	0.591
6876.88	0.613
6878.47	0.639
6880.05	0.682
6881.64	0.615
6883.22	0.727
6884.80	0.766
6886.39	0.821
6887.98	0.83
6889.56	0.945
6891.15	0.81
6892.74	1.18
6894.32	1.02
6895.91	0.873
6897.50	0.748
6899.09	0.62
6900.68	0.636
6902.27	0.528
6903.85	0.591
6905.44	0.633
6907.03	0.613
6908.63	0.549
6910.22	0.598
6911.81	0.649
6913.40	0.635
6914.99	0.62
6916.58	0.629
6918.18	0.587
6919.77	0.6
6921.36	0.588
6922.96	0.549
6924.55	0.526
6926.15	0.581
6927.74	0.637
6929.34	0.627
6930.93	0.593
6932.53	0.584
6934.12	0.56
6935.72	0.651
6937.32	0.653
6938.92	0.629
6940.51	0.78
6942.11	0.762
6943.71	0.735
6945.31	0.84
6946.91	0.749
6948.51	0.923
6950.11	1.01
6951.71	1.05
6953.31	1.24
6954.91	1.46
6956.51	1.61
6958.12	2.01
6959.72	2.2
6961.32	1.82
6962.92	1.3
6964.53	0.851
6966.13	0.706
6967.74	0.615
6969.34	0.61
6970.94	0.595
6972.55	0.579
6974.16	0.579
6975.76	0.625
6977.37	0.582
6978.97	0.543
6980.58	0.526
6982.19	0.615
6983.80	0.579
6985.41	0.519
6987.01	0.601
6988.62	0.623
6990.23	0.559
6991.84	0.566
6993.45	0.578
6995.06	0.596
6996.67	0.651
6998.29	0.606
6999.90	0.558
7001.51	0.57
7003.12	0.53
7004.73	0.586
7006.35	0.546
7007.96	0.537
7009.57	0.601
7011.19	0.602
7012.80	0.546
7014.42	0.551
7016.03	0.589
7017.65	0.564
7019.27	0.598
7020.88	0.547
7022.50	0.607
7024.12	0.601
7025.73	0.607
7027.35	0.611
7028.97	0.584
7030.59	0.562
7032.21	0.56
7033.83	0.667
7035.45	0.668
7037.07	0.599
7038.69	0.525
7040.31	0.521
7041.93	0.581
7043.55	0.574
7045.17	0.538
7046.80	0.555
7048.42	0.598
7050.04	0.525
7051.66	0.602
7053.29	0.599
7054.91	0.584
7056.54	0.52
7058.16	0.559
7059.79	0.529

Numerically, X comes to 0.14 mag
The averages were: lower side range 0.569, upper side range 0.805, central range 0.657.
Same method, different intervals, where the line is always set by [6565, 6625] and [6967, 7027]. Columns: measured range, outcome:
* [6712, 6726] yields -0.151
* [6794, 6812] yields -0.138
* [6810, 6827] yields -0.107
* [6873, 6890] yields -0.229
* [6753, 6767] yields -0.229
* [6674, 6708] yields -0.140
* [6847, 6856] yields -0.083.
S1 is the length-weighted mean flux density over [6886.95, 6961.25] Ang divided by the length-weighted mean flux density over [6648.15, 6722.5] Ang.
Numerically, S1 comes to 1.31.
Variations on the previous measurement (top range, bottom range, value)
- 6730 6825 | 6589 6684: 1.14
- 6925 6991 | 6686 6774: 1.25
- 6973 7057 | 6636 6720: 0.93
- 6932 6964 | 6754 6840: 1.65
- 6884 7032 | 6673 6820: 1.10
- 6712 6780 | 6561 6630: 1.17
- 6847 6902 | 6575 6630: 1.21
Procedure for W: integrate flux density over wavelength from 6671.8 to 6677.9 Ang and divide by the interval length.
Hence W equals 0.616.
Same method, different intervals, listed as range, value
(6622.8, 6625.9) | 0.518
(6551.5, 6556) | 0.544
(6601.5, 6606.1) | 0.572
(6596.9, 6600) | 0.594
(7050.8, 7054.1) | 0.599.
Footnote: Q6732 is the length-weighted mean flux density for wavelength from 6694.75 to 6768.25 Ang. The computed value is 0.673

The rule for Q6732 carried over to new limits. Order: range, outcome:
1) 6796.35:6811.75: 0.656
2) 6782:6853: 0.634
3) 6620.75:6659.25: 0.568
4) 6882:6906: 0.781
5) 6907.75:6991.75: 0.784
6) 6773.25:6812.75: 0.659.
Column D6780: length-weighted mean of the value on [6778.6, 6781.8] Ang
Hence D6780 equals 0.691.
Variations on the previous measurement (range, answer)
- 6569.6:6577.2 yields 0.548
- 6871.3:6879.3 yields 0.637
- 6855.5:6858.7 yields 0.561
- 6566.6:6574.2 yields 0.569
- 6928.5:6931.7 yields 0.611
